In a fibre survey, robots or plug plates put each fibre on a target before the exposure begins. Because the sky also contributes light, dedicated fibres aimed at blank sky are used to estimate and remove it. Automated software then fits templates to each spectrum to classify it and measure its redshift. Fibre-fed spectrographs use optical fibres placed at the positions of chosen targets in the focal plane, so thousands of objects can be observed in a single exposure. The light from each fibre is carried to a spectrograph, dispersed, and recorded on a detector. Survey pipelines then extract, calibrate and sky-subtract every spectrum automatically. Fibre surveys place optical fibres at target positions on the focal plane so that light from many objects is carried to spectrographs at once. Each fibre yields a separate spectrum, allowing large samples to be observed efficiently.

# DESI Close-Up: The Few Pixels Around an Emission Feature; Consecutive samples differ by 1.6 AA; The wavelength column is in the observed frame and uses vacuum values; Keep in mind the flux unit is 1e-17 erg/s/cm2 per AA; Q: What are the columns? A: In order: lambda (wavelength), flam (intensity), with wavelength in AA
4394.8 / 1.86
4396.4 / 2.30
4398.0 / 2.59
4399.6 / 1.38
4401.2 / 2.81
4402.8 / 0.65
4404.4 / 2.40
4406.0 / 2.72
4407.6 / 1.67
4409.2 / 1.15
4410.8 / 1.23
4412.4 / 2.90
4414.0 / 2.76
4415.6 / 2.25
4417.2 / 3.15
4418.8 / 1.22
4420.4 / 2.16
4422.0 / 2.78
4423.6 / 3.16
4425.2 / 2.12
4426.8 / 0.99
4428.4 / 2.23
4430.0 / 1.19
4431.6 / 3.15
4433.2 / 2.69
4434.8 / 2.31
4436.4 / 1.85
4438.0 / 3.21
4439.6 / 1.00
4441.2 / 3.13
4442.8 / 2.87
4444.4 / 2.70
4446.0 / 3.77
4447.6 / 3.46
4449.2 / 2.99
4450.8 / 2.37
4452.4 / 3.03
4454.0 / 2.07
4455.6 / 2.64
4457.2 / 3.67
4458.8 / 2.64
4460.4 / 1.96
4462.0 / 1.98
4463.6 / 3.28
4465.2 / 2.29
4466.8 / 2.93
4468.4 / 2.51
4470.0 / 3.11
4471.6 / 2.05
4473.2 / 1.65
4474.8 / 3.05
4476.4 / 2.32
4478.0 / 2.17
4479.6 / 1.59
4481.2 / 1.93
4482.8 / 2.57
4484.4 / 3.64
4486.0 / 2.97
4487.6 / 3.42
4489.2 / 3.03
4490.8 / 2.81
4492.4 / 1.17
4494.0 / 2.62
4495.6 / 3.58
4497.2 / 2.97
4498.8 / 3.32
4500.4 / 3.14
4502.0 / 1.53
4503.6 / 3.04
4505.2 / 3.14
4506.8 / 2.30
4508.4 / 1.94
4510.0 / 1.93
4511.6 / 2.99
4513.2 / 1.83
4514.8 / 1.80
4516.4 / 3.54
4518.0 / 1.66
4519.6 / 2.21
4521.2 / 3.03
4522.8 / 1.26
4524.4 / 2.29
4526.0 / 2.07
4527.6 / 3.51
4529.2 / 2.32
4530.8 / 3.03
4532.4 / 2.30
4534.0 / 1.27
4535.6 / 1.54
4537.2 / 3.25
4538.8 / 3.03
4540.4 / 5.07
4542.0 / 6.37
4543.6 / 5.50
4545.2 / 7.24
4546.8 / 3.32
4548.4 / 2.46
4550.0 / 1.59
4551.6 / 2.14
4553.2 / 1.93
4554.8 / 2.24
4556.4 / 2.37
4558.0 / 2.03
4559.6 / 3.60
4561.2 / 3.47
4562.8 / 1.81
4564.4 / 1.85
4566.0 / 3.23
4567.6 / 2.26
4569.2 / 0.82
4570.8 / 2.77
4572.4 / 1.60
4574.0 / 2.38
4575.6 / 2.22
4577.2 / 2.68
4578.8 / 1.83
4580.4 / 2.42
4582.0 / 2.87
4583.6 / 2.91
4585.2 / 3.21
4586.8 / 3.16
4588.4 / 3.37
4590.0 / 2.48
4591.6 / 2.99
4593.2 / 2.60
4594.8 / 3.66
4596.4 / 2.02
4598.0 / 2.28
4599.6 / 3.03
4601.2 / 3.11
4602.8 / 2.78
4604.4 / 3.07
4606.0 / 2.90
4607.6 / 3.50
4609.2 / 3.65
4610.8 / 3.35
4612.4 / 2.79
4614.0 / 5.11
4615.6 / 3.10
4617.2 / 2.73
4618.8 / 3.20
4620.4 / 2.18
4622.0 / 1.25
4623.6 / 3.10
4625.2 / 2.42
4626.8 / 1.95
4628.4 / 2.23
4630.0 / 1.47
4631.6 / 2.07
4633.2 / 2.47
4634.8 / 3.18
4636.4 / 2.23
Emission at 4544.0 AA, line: [O II] 3727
